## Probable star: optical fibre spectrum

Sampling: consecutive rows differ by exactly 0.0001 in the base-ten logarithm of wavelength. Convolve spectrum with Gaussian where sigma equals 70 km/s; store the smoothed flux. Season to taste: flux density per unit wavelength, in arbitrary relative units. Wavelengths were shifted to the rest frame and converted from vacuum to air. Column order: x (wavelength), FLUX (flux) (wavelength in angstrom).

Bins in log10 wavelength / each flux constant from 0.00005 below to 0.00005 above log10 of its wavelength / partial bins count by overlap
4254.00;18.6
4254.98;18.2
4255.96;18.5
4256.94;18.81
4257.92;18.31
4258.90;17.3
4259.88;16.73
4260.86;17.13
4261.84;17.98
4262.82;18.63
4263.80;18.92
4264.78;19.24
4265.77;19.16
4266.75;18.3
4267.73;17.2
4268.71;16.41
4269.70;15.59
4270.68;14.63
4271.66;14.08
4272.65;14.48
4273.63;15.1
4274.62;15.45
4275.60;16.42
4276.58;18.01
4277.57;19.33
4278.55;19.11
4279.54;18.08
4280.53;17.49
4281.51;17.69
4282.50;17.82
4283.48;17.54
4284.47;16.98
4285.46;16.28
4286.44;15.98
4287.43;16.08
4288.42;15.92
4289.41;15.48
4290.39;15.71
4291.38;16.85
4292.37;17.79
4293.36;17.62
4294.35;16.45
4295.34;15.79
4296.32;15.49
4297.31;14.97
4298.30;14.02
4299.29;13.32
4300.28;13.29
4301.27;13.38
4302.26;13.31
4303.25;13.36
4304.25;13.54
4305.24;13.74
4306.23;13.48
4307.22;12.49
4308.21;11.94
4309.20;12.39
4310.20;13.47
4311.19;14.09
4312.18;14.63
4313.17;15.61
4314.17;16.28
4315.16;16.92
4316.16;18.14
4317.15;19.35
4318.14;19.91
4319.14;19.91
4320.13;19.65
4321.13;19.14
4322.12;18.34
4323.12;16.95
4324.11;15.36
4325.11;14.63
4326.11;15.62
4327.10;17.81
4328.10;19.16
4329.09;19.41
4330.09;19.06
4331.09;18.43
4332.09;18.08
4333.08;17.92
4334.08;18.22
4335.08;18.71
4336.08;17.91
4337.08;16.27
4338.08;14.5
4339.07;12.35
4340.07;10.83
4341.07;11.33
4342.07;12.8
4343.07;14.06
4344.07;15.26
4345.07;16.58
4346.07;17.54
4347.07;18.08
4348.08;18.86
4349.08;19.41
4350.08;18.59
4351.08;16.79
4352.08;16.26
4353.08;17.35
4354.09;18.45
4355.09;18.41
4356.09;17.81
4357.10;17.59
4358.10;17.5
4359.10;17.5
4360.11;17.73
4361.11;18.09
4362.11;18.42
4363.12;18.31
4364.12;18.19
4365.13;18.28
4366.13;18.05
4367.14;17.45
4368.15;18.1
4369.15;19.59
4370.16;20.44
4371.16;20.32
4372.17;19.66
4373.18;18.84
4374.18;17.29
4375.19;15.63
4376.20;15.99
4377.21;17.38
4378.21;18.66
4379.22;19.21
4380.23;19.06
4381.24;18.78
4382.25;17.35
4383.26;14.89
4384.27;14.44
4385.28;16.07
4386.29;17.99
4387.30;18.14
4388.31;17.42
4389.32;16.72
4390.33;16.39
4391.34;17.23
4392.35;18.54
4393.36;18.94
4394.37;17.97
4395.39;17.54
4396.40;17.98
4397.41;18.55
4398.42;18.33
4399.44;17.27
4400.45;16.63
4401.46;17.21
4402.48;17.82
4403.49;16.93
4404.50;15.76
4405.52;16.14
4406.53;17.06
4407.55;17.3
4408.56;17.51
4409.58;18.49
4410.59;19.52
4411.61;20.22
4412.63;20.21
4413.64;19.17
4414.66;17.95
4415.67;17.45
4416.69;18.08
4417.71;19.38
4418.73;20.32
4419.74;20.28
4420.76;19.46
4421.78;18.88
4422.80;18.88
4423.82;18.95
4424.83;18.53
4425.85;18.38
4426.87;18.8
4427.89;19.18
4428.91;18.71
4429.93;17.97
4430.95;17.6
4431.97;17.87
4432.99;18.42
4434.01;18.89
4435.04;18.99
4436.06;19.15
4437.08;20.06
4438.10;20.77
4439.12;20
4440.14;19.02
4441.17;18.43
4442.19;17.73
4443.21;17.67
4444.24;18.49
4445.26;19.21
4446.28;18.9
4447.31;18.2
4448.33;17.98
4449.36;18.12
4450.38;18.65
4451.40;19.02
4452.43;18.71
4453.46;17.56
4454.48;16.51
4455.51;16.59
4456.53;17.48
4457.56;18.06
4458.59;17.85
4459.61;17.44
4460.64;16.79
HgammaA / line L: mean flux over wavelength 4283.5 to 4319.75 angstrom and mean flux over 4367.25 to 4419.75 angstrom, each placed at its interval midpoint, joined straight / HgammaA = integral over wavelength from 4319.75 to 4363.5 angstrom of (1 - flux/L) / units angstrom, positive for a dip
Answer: -1.4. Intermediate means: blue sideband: 15.4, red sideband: 17.9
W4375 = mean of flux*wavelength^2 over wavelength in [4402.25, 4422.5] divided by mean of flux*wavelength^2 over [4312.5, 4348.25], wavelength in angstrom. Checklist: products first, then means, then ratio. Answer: 1.13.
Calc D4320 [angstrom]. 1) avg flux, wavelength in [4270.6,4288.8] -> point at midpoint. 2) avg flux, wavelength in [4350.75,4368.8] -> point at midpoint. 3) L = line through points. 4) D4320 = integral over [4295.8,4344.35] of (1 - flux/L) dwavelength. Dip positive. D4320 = 4.4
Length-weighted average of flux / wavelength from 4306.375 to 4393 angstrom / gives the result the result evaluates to 17.1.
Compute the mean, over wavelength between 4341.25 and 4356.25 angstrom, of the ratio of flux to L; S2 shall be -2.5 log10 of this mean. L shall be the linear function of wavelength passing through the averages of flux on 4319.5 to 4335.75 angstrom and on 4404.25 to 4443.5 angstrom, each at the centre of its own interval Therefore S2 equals 0.07 mag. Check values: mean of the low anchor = 17.9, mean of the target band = 16.9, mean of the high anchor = 18.7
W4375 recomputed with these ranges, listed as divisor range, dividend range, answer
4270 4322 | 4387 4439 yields 1.21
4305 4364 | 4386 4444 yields 1.14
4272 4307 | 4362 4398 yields 1.18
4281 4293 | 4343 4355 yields 1.07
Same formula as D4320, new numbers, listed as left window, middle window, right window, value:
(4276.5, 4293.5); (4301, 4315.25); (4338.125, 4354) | 2.4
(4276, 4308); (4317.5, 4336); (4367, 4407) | -1.9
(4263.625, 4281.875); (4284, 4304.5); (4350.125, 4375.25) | 2.3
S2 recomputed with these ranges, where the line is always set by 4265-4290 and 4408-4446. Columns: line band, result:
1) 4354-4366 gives -0.005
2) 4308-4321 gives 0.051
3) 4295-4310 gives 0.249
